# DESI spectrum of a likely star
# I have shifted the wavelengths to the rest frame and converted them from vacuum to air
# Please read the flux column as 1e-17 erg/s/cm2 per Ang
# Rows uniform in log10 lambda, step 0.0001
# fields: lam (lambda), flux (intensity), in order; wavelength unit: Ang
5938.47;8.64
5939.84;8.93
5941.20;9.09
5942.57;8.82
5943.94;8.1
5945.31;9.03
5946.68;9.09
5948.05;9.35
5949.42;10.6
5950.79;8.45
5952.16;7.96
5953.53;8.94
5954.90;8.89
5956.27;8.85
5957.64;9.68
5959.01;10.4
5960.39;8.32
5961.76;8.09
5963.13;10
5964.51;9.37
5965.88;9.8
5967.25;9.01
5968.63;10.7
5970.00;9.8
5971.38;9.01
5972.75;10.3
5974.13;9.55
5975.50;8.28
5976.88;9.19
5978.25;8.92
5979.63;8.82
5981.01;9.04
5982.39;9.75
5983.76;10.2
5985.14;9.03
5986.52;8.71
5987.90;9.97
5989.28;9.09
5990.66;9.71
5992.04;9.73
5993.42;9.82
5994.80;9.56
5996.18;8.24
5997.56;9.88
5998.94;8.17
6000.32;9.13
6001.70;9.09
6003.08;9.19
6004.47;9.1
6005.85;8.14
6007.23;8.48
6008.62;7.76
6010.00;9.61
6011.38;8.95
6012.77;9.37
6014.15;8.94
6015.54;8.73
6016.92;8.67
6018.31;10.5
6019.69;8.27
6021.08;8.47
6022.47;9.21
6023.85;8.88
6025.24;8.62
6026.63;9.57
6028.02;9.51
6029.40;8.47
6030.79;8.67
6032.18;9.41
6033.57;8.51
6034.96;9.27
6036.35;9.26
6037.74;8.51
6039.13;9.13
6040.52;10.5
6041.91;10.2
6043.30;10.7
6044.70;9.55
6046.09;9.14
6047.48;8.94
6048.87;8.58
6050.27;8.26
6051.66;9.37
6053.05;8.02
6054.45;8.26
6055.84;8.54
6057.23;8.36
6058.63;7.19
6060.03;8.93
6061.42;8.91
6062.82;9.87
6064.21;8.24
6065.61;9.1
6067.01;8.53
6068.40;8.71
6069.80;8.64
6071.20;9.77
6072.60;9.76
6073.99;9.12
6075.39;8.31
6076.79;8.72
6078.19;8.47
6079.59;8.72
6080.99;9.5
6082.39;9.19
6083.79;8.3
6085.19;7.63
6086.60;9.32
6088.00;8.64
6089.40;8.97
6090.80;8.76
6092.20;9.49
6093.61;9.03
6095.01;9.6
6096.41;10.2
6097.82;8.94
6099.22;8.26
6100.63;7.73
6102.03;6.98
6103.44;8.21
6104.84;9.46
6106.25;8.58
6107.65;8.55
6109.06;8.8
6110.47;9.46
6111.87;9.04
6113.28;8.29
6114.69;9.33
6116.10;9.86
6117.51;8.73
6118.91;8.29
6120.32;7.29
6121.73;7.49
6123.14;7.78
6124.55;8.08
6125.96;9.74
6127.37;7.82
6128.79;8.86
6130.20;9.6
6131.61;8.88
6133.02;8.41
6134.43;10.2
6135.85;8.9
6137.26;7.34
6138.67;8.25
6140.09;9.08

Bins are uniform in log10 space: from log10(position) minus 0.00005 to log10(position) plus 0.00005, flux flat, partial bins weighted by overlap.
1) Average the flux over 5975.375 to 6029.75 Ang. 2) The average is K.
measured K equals 9.08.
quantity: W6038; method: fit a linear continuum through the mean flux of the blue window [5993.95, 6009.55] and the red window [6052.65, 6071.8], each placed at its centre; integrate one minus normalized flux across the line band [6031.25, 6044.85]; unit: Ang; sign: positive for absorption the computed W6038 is -1.2 Ang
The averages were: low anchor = 8.82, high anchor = 8.65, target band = 9.48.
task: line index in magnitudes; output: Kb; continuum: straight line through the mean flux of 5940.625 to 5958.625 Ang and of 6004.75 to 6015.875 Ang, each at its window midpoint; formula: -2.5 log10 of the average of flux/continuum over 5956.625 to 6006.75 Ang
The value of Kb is -0.05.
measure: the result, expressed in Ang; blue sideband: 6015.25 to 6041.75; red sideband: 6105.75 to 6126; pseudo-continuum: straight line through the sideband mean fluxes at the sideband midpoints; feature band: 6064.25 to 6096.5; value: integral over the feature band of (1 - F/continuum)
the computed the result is -0.5 Ang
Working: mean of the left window 9.09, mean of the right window 8.59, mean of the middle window 8.94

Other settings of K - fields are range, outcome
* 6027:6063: 8.99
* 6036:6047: 9.62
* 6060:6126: 8.77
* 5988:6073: 9.01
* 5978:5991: 9.32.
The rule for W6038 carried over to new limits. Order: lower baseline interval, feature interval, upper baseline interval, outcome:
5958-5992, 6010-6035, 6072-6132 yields 0.4 Ang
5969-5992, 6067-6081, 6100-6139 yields -0.1 Ang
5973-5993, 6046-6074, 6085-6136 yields 0.7 Ang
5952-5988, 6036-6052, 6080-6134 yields -0.6 Ang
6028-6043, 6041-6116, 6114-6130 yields 0.1 Ang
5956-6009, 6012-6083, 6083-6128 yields -0.4 Ang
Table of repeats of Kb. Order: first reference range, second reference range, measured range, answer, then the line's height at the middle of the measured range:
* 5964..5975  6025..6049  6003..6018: 0.071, 9.44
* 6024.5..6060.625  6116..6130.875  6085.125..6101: -0.038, 8.65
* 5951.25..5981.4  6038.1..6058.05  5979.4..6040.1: 0.008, 9.15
